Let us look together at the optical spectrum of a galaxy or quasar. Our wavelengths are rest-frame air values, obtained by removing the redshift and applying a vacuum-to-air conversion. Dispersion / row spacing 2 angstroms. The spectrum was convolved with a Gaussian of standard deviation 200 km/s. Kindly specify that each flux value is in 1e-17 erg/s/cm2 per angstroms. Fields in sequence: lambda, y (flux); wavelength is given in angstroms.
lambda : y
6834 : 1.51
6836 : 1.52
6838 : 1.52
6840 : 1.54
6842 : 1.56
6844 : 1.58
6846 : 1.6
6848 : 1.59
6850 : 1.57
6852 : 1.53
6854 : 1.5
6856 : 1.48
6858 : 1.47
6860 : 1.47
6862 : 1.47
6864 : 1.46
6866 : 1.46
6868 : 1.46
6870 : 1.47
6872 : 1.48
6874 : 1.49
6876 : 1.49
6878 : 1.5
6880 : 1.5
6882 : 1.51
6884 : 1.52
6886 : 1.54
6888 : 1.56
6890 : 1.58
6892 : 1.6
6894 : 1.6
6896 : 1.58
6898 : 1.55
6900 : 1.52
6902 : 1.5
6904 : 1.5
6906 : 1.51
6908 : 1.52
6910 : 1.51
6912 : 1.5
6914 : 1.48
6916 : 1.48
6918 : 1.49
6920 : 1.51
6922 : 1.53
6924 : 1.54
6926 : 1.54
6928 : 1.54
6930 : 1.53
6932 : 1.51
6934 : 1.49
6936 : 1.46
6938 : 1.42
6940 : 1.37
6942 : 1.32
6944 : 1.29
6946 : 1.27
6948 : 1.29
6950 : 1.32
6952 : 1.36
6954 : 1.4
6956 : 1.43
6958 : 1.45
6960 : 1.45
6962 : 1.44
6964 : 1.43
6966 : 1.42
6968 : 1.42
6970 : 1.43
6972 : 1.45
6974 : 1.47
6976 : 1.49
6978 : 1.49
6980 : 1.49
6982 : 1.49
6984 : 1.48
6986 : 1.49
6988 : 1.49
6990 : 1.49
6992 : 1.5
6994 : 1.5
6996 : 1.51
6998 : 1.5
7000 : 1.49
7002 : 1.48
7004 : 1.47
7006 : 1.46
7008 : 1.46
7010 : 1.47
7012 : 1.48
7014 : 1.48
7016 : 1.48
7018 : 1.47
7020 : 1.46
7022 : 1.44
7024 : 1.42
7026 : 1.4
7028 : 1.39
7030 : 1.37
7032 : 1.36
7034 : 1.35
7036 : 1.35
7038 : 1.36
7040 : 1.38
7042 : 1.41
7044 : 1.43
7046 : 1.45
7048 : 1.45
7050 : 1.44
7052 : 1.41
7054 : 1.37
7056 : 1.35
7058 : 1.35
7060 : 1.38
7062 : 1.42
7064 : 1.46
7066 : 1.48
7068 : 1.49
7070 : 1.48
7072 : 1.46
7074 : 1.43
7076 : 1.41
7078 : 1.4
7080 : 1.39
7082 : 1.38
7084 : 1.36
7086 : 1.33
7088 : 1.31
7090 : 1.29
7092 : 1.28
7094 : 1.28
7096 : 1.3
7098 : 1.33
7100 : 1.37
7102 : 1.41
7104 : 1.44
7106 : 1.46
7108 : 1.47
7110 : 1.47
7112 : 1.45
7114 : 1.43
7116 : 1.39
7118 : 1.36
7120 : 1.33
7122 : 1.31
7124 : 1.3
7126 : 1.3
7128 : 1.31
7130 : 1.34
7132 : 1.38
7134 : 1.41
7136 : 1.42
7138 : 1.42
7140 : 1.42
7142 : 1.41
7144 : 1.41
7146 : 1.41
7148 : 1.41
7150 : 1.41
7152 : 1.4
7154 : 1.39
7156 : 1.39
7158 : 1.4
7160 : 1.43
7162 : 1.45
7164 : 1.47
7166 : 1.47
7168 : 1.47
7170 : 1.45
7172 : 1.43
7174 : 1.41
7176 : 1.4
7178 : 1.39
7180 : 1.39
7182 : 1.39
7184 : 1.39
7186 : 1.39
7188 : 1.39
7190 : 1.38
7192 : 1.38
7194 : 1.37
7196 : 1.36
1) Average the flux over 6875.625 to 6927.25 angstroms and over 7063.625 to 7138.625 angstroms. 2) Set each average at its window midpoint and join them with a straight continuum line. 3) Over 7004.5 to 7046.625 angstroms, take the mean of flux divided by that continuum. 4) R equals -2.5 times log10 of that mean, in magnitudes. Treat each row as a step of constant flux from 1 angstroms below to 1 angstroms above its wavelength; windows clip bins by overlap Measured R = 0.01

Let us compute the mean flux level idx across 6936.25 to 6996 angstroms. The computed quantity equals 1.43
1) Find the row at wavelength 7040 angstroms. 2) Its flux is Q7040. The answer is 1.38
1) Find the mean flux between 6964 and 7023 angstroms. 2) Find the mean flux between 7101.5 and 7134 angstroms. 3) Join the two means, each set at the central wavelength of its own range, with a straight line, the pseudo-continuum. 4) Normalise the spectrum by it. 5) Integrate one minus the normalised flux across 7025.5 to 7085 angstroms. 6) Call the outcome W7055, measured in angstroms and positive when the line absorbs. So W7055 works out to 1.0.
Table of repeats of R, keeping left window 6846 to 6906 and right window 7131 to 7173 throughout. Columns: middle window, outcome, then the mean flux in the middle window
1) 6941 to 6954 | 0.14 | 1.32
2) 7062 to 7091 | 0.03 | 1.41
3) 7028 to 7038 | 0.08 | 1.36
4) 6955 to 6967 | 0.04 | 1.44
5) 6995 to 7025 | 0.00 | 1.47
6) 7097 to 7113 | 0.01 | 1.42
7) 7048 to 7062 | 0.05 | 1.39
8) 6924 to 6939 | 0.00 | 1.5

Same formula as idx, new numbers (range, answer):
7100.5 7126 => 1.4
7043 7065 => 1.41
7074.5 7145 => 1.37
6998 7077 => 1.43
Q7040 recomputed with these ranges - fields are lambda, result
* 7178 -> 1.39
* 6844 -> 1.58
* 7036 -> 1.35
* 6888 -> 1.56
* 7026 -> 1.4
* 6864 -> 1.46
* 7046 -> 1.45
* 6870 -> 1.47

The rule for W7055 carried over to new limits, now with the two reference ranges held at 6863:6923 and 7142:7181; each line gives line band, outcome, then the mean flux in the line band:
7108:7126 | 0.7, 1.38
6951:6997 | 0.8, 1.46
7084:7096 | 1.2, 1.3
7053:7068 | 0.5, 1.41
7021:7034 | 0.7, 1.39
